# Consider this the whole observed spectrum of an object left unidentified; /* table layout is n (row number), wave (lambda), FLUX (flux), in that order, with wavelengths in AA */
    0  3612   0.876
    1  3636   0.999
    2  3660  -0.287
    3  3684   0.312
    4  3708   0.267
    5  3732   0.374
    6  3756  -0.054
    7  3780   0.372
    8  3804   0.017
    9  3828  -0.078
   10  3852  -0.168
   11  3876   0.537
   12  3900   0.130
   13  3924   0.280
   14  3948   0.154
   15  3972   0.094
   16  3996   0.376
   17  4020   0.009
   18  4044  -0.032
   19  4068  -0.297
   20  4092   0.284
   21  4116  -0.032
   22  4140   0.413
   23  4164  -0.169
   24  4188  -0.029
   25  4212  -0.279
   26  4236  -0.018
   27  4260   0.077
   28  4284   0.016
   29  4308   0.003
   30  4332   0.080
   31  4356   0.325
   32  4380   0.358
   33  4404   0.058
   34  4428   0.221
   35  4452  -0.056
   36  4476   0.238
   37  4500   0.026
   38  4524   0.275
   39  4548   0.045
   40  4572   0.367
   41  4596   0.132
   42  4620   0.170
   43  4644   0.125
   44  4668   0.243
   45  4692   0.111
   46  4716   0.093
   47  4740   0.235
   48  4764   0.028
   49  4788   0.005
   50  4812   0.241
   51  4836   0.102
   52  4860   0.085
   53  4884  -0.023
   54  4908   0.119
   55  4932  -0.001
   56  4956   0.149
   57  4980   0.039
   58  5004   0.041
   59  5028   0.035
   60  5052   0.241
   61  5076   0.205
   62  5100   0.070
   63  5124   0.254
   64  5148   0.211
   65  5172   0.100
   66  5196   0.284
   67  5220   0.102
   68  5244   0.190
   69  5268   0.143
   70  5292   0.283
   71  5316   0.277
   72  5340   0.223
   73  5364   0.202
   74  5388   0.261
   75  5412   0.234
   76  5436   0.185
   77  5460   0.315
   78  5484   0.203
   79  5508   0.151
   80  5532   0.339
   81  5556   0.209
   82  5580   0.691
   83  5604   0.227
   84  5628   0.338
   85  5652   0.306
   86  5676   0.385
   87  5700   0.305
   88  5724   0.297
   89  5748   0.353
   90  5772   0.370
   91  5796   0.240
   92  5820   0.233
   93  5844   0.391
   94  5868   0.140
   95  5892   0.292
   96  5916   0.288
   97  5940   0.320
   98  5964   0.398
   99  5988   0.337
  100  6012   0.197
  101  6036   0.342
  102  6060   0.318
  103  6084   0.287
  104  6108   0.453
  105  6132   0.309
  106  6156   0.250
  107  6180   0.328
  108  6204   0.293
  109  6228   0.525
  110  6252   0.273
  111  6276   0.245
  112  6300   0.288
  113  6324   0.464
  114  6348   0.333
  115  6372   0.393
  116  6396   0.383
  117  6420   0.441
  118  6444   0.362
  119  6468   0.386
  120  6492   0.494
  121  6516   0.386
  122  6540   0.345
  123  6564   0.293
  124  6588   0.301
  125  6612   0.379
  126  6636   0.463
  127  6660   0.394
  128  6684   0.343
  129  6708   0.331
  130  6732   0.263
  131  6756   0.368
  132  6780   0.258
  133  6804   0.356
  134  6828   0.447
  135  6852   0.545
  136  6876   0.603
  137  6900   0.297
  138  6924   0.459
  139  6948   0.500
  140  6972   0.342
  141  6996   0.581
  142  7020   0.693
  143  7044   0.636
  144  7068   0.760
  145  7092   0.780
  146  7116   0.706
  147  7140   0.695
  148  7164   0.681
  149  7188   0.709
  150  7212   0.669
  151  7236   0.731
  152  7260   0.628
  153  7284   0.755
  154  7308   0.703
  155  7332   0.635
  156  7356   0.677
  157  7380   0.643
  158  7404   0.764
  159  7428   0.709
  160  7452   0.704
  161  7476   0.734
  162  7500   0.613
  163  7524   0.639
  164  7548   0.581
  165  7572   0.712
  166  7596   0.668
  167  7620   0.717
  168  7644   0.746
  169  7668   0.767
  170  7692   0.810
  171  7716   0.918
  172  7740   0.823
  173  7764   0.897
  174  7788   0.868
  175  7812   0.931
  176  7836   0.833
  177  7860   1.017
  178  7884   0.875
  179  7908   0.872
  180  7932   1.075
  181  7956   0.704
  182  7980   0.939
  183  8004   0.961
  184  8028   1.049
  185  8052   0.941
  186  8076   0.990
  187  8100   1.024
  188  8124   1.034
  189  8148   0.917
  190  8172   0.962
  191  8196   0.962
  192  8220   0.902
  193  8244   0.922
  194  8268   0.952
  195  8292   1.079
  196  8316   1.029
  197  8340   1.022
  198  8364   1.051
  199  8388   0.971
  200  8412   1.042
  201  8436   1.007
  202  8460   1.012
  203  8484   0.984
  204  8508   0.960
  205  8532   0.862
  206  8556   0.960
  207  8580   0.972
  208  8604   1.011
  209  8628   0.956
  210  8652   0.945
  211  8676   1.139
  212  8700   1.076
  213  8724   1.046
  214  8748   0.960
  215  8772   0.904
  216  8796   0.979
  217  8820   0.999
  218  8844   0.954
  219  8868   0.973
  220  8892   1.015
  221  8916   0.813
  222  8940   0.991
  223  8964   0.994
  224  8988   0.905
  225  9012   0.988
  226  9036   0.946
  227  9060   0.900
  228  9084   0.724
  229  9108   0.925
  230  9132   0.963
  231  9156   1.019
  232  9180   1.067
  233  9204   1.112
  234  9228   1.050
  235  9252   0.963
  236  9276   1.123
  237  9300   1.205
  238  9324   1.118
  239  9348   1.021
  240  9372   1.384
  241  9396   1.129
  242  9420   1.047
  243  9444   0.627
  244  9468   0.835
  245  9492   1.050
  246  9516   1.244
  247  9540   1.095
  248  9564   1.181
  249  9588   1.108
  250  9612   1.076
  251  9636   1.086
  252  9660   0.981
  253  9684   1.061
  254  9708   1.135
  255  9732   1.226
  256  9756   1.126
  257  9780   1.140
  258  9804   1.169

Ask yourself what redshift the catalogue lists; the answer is 0.755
